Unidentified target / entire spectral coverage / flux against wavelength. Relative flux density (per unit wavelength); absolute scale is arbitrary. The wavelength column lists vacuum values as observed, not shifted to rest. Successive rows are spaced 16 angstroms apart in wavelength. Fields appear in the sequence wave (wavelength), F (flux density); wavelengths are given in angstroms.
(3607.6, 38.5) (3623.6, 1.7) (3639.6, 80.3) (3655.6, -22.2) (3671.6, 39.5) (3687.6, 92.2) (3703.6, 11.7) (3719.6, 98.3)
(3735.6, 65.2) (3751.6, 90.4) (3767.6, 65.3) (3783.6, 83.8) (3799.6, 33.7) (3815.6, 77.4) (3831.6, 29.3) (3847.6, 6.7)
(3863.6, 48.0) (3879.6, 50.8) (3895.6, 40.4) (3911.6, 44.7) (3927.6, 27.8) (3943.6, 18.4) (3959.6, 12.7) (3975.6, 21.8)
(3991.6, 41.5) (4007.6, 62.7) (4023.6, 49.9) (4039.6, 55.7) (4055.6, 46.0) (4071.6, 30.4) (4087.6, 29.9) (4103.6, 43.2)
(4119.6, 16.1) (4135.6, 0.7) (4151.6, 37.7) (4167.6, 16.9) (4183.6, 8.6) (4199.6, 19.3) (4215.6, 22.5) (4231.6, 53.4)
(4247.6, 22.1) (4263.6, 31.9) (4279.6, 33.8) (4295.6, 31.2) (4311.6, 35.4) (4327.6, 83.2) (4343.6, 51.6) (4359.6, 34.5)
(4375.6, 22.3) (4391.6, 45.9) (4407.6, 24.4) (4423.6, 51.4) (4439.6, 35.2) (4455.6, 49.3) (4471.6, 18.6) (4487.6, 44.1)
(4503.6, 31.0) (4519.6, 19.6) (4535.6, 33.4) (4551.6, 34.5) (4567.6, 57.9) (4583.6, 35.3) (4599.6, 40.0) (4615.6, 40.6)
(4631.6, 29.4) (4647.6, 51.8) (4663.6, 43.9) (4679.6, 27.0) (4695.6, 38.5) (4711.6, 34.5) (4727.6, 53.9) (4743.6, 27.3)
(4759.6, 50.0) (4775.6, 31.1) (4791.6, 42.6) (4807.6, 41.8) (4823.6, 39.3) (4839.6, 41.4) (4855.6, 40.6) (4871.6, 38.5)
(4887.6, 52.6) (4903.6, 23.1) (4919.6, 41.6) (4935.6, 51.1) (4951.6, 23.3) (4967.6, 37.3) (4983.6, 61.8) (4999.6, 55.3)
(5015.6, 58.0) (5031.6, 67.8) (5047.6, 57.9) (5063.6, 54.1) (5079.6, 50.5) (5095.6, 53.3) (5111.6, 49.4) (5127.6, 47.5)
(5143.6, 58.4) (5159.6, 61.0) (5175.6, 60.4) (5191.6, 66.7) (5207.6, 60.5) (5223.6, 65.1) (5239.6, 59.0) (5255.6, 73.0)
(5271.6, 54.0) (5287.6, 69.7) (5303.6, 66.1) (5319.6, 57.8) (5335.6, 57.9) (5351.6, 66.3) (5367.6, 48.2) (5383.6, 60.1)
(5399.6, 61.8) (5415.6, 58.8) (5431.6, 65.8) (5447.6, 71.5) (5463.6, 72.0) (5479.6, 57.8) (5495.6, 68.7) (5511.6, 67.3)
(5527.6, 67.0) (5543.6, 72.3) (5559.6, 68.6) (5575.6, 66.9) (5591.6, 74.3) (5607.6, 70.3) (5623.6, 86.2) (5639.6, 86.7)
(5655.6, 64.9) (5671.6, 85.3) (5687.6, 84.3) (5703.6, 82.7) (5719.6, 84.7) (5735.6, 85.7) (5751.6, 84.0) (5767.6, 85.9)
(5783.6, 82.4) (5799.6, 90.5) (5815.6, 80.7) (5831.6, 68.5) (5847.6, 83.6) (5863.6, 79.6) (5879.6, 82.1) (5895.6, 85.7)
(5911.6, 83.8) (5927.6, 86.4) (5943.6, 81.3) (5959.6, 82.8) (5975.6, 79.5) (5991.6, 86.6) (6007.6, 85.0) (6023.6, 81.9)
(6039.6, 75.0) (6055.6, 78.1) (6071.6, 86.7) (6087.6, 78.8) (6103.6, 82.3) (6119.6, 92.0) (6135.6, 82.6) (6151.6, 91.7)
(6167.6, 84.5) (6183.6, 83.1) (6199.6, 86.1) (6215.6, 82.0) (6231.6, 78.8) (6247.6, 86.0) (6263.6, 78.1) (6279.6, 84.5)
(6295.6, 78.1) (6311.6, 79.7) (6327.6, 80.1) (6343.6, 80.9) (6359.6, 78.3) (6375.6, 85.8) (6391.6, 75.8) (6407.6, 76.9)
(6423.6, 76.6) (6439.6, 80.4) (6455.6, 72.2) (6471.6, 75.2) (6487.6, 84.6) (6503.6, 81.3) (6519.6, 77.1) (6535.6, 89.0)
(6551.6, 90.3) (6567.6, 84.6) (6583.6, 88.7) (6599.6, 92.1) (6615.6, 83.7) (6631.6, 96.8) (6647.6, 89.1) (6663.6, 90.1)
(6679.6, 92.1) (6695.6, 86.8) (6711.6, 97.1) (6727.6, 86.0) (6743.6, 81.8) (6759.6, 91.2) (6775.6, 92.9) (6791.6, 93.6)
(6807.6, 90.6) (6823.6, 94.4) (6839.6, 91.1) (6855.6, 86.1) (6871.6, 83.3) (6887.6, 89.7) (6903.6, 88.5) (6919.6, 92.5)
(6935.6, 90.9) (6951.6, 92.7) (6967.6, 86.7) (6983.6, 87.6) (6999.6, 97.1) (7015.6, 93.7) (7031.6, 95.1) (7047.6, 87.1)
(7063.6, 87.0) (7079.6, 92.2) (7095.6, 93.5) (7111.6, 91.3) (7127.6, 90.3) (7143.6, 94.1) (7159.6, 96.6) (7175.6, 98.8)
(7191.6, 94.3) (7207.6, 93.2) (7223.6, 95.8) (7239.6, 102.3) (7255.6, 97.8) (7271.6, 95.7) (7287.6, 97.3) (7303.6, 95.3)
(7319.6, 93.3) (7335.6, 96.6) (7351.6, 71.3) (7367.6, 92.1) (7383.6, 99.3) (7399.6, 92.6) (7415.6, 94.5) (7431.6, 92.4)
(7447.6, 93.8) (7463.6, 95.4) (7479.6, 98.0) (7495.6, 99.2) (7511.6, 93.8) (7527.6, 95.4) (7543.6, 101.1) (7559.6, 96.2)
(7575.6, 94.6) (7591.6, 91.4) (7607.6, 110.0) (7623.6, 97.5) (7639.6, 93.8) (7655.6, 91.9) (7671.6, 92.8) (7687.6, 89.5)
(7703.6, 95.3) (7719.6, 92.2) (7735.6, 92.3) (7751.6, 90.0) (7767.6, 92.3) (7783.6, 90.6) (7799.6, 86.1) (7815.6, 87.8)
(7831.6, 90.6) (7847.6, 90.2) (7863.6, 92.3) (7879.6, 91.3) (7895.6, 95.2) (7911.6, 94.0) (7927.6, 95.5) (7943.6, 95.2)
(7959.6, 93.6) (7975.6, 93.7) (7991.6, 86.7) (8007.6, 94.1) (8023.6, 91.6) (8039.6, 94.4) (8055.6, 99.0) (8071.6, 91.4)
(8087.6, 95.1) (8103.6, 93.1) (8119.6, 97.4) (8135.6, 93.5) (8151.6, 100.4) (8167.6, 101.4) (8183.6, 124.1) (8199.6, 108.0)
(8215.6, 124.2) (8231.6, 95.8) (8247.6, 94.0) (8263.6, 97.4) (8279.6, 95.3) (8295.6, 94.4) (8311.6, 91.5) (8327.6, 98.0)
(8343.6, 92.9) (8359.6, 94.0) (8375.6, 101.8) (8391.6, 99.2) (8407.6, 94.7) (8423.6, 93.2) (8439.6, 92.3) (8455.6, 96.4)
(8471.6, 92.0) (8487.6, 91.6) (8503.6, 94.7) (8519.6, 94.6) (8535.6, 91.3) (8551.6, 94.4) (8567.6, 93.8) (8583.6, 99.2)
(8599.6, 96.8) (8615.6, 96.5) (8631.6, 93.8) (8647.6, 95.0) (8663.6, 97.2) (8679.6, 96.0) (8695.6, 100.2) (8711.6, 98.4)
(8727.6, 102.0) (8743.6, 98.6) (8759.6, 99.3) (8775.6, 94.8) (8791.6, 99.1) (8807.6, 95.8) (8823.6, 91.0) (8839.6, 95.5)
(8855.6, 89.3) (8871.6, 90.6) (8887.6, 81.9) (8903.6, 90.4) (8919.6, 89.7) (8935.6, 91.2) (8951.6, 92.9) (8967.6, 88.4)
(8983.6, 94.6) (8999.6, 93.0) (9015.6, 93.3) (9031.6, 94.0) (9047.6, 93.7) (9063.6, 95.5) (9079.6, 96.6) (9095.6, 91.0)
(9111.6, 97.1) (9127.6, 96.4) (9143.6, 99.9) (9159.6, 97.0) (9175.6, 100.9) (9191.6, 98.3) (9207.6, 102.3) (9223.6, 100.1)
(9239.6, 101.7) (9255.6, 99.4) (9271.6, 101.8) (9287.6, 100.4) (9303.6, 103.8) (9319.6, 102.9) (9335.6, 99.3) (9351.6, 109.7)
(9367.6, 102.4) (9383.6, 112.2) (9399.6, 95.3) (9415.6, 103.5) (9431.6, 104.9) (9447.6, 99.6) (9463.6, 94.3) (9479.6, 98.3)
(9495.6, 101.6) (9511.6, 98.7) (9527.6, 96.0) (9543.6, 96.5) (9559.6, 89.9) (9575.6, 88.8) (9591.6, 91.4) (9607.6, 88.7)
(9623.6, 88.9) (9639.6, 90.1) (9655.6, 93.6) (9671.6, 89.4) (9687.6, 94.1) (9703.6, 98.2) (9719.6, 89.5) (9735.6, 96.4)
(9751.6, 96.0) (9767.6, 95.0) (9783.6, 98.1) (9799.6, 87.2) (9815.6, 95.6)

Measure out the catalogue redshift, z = 0.248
